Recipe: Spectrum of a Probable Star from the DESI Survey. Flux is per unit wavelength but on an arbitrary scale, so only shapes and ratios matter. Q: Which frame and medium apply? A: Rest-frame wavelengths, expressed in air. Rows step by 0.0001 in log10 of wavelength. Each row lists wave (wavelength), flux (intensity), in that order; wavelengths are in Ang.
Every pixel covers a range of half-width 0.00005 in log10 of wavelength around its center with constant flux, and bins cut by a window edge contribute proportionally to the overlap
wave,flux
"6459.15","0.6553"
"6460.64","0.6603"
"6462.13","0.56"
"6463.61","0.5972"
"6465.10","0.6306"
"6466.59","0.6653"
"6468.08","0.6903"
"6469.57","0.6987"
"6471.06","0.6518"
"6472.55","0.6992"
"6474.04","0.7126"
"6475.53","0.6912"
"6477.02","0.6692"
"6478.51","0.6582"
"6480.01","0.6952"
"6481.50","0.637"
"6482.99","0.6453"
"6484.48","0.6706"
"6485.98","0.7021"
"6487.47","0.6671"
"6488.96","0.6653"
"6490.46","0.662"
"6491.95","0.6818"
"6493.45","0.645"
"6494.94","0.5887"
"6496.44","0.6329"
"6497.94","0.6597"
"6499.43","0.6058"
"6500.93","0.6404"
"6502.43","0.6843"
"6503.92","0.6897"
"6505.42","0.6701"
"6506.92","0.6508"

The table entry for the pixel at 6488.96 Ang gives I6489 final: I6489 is 0.6653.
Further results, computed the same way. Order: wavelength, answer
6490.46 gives 0.662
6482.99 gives 0.6453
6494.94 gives 0.5887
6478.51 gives 0.6582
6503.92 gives 0.6897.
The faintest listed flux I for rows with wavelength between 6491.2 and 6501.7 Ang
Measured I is 0.5887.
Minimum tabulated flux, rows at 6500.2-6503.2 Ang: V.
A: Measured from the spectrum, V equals 0.6404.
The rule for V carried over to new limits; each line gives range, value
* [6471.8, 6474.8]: 0.6992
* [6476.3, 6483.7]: 0.637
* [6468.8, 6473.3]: 0.6518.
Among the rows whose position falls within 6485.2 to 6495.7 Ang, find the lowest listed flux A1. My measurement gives 0.5887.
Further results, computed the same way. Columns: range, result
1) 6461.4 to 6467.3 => 0.56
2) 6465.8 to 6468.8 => 0.6653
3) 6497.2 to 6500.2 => 0.6058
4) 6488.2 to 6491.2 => 0.662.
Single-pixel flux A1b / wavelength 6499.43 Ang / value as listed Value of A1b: 0.6058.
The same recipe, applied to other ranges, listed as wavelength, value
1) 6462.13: 0.56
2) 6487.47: 0.6671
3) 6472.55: 0.6992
